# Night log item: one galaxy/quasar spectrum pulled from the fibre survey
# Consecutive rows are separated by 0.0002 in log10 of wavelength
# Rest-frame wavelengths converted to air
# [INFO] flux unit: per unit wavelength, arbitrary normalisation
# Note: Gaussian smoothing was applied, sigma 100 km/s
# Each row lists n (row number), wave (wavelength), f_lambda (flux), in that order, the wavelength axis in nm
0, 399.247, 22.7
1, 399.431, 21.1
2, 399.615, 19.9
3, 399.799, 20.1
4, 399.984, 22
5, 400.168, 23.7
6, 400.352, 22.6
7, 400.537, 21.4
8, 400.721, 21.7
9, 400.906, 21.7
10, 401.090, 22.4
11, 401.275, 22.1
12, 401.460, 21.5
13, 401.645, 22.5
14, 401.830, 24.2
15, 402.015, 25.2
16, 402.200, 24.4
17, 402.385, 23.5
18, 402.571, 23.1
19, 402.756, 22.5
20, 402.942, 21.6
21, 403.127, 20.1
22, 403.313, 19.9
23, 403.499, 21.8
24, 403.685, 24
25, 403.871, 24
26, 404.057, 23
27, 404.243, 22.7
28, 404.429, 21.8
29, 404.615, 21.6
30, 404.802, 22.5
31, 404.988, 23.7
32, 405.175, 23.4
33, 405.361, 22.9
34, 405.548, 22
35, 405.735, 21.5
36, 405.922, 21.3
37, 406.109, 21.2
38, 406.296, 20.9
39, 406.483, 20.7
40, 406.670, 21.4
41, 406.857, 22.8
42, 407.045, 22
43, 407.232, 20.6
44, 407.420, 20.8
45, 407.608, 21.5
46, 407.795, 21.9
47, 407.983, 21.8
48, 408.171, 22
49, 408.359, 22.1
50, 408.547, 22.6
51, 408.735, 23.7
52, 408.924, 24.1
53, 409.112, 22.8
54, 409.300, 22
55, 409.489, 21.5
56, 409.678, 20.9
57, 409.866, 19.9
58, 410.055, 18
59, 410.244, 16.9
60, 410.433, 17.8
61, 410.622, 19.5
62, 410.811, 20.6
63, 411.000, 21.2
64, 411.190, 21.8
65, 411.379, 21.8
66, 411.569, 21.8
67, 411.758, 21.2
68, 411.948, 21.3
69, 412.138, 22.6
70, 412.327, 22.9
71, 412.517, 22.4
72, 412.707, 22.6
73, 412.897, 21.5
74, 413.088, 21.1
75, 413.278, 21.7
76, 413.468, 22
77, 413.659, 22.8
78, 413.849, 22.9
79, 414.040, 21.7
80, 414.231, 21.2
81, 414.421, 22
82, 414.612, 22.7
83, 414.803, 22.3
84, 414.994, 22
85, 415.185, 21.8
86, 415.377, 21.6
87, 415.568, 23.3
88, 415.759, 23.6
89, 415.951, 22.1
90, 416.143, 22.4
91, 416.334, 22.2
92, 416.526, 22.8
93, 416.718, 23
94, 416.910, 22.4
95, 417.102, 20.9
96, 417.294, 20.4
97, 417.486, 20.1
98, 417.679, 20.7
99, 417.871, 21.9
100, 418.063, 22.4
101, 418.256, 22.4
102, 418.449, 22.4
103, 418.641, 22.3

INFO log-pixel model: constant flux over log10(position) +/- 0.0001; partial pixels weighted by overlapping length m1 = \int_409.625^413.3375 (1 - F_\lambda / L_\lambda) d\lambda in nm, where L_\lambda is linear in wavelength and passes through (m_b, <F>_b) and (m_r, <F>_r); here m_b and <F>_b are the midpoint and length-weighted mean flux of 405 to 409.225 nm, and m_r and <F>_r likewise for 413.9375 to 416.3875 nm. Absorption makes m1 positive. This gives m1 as 0.21 nm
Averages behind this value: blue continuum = 22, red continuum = 22.2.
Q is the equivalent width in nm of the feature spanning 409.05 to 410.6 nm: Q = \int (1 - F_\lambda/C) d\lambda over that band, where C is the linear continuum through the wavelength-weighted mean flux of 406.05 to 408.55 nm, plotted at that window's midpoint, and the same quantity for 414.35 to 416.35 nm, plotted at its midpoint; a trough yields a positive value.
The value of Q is 0.14 nm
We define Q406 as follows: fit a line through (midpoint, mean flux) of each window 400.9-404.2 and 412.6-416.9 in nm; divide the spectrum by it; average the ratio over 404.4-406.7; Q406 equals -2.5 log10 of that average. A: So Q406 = 0.03 mag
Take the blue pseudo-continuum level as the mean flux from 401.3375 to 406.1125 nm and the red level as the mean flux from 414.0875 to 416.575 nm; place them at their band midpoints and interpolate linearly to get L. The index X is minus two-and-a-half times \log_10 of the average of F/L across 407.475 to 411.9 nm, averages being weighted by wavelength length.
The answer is 0.06 mag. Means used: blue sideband 22.6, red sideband 22.3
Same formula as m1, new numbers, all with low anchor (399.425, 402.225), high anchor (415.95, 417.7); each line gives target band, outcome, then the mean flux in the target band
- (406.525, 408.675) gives 0.025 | 21.8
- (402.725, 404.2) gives 0.004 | 22.1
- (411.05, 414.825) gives -0.026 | 22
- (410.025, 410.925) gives 0.134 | 18.7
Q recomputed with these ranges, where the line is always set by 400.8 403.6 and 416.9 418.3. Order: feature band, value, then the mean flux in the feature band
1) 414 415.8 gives -0.058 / 22.2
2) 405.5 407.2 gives 0.049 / 21.5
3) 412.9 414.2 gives -0.021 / 21.9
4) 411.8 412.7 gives -0.024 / 22.3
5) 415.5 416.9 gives -0.087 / 22.7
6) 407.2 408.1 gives 0.026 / 21.4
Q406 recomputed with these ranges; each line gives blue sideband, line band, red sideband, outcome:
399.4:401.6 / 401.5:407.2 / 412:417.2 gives -0.03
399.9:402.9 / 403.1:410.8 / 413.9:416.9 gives 0.05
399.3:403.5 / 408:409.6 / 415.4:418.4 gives -0.02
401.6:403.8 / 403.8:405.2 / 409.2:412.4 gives -0.02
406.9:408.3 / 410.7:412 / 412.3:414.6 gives 0.03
